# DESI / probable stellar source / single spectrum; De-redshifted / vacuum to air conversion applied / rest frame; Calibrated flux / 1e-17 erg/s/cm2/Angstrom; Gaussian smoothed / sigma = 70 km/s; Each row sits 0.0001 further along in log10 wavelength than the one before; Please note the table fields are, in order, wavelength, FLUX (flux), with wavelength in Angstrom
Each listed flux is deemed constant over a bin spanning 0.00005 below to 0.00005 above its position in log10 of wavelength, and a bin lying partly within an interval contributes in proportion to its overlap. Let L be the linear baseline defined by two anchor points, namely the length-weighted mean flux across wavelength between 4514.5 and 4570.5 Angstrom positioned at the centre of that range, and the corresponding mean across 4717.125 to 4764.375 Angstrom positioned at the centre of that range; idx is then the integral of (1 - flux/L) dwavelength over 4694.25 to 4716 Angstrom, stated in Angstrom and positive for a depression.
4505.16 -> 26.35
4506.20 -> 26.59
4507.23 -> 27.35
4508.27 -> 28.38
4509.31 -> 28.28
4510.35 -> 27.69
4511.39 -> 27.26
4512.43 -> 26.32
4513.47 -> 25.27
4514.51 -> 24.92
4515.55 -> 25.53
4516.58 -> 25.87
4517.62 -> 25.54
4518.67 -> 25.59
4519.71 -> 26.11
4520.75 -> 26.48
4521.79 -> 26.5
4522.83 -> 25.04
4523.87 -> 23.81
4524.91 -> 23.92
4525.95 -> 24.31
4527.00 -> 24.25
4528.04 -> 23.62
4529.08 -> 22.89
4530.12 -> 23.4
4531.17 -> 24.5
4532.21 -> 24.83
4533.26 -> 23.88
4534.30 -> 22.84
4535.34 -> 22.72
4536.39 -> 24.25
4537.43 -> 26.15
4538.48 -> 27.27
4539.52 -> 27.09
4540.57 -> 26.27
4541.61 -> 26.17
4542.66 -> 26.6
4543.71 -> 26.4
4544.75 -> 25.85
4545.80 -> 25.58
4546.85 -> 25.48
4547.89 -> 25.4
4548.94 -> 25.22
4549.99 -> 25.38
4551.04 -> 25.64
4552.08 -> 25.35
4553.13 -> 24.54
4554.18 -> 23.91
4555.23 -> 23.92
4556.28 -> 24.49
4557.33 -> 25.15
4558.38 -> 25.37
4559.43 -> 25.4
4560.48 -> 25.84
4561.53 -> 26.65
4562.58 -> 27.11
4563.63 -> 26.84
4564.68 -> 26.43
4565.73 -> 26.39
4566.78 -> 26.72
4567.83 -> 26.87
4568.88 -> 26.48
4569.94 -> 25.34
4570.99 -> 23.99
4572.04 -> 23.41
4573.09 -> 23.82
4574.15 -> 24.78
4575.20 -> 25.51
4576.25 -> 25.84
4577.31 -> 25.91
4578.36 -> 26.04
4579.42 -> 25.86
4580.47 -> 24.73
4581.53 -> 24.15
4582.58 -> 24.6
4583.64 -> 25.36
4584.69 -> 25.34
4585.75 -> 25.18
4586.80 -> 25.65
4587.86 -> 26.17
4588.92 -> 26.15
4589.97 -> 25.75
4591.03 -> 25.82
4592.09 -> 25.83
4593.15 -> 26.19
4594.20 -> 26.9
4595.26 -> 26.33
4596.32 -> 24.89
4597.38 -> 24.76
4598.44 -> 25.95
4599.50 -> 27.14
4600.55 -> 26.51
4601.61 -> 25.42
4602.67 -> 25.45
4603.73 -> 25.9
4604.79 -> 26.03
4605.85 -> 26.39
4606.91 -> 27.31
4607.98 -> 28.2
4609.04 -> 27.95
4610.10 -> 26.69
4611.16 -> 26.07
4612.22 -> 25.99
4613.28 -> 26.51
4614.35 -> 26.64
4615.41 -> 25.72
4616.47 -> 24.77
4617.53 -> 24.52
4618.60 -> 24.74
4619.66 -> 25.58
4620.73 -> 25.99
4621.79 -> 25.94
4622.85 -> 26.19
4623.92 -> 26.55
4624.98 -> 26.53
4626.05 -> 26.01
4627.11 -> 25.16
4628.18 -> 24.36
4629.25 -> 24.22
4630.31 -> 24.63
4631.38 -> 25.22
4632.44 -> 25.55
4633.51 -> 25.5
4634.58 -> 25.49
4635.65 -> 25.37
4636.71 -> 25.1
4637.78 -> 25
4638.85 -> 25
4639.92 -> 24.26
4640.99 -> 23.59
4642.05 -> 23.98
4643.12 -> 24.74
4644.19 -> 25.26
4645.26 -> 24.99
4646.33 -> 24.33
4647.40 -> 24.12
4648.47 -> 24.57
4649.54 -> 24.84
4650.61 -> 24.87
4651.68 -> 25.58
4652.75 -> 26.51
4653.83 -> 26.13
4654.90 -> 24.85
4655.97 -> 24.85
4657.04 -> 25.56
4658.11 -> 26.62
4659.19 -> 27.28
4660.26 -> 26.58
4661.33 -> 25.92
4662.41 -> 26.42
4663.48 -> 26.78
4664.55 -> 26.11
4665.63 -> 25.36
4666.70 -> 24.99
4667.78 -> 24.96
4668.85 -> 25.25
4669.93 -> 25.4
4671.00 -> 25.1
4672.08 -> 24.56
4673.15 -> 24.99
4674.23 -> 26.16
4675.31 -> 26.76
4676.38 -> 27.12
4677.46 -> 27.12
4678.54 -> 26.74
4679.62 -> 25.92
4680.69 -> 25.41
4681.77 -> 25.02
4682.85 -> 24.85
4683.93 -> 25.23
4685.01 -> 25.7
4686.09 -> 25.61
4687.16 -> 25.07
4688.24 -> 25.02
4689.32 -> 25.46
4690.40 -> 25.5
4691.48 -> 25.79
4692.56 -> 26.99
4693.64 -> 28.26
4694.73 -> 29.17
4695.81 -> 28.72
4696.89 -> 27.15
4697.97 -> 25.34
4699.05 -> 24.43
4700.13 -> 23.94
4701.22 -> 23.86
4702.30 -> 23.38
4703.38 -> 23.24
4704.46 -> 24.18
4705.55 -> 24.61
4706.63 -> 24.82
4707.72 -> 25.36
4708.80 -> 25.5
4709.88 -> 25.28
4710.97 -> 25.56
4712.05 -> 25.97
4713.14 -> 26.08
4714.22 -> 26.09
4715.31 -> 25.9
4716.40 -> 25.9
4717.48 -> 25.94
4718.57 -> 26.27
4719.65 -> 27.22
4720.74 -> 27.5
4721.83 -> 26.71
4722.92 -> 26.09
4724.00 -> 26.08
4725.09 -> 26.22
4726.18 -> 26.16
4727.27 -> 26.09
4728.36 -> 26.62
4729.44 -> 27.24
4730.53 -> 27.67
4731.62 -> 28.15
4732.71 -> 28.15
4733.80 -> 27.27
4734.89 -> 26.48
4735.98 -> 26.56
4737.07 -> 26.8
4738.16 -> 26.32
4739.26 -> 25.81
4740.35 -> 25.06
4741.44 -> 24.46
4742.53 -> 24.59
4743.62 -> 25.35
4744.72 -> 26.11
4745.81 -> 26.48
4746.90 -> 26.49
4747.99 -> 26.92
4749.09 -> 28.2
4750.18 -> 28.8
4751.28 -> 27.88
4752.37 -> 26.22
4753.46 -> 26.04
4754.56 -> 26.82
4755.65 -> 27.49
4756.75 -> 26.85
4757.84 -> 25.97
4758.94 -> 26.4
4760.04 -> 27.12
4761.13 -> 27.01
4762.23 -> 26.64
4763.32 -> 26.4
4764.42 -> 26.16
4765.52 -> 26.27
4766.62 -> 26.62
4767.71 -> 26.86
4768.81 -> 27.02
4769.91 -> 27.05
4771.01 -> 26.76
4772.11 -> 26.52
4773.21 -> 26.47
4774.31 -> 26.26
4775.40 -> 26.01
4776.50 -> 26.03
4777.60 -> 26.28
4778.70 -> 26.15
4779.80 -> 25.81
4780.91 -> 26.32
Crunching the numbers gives 0.80 Angstrom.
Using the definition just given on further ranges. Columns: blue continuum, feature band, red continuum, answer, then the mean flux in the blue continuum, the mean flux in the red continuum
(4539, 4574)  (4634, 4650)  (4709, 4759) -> 0.81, 25.6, 26.5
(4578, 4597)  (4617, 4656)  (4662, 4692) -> 0.74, 25.6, 25.7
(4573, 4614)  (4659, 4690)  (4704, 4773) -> 0.52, 25.9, 26.4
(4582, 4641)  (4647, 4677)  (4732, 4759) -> 0.43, 25.7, 26.5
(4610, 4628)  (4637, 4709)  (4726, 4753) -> 1.95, 25.8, 26.6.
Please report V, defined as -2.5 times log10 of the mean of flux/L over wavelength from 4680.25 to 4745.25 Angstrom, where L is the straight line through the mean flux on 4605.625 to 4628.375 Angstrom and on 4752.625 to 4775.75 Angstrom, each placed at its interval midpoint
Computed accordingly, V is 0.021 mag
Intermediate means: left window 26.1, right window 26.6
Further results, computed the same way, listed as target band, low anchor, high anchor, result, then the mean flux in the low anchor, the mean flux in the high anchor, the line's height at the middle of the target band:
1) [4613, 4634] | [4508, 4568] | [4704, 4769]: 0.02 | 25.5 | 26.4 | 25.9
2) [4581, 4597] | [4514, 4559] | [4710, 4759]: -0.01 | 25.1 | 26.5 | 25.5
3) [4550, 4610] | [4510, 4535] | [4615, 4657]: -0.03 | 25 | 25.1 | 25.1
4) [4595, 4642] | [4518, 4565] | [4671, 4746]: -0.01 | 25.2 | 25.9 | 25.5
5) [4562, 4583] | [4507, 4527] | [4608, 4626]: 0.02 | 25.9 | 26.1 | 26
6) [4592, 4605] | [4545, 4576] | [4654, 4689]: -0.02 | 25.4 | 25.7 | 25.5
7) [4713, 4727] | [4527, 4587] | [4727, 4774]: 0.00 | 25.3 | 26.7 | 26.4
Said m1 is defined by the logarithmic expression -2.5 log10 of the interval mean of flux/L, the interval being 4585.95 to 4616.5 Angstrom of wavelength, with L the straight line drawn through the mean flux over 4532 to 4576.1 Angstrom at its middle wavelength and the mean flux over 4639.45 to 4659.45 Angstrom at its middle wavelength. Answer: -0.04 mag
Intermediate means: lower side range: 25.4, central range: 26.2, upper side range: 25.1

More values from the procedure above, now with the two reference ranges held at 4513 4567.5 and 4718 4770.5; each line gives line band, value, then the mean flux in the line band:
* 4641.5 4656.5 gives 0.04 mag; 25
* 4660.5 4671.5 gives 0.02 mag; 25.7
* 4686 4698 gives -0.01 mag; 26.6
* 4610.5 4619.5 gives 0.01 mag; 25.6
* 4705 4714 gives 0.04 mag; 25.4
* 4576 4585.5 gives 0.01 mag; 25.3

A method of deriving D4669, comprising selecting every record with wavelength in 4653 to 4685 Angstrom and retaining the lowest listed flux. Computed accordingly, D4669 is 24.56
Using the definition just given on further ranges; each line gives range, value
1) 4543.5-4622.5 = 23.41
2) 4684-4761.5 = 23.24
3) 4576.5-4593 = 24.15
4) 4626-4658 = 23.59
